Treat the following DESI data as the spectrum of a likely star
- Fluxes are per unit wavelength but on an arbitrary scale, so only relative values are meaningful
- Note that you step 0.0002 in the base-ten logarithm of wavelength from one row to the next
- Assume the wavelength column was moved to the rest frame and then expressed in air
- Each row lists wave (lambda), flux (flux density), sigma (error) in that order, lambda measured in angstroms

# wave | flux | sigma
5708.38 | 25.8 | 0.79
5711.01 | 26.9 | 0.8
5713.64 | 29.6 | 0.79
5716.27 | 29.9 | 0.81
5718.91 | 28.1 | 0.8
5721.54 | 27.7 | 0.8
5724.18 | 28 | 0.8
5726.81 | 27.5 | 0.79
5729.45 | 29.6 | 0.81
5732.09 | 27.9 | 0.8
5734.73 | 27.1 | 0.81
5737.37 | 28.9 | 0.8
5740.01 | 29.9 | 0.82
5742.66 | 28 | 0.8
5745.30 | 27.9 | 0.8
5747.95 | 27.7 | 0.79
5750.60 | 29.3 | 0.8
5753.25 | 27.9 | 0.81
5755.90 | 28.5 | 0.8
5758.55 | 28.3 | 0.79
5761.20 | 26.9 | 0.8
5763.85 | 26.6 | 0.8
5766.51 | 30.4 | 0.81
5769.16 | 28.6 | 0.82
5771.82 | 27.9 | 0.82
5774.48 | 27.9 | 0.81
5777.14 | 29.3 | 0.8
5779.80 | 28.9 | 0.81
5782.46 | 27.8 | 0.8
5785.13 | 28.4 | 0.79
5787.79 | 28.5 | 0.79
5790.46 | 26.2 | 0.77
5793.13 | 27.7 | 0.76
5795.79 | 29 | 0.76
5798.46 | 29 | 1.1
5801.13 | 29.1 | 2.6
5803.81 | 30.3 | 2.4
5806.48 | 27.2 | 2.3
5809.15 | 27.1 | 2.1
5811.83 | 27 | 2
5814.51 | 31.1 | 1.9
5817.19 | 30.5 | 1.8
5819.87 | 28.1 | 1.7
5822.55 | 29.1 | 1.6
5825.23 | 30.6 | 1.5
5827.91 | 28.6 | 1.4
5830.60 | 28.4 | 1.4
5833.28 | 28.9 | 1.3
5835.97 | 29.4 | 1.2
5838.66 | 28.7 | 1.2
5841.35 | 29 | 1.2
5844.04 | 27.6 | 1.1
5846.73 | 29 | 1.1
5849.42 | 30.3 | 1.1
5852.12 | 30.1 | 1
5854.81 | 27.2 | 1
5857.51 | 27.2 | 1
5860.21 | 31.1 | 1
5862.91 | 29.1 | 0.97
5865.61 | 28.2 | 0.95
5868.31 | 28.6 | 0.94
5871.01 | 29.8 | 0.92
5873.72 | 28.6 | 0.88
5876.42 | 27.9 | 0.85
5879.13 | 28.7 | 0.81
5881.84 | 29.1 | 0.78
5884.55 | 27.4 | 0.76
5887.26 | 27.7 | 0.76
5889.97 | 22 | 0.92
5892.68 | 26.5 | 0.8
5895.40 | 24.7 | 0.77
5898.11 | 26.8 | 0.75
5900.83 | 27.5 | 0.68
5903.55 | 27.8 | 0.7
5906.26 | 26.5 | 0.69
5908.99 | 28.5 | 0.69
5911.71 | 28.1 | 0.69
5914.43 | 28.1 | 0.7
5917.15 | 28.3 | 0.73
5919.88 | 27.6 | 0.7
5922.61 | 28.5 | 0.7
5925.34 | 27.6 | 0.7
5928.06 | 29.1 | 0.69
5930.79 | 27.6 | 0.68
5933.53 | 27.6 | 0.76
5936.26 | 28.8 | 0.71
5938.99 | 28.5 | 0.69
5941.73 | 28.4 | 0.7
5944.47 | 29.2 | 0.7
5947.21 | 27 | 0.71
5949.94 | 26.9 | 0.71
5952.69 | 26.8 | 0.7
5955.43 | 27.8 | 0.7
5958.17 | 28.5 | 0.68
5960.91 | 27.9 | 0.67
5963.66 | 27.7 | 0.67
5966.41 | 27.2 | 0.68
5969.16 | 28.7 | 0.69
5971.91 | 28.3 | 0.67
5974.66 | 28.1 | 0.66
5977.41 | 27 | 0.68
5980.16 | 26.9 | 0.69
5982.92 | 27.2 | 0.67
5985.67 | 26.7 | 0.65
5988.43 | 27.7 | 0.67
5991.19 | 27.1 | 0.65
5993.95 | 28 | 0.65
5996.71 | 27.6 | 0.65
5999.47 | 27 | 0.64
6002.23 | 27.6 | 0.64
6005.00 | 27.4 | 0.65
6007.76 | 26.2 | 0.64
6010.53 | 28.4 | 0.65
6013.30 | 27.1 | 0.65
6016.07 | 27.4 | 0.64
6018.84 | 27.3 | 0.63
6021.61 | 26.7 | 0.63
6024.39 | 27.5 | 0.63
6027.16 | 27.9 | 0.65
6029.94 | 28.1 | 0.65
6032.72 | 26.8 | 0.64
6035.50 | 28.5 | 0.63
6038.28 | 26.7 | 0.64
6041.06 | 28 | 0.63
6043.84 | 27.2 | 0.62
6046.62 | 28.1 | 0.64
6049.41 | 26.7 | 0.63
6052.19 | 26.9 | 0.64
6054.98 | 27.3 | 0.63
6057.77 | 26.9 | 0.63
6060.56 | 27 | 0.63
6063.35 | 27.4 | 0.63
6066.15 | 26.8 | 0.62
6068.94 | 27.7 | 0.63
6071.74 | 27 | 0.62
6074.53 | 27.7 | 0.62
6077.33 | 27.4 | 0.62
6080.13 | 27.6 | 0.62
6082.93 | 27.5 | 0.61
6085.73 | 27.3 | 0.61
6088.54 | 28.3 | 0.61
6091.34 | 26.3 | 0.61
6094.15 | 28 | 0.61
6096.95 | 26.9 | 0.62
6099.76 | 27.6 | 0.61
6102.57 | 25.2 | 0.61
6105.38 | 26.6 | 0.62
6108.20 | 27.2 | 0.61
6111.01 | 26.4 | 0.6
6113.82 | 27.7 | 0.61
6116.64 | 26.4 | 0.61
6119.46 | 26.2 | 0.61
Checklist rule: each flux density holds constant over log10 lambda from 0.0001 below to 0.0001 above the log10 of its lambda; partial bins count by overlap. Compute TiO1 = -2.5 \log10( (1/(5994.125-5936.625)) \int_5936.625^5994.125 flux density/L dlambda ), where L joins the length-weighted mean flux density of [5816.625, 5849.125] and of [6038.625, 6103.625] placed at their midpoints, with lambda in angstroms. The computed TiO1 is 0.01 mag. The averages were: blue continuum 29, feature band 27.7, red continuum 27.3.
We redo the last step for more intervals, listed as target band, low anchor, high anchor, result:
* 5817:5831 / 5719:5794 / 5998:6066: -0.045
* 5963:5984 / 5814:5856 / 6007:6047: 0.011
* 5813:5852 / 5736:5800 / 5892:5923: -0.052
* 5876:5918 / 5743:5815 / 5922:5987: 0.031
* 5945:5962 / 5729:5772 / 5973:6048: 0.002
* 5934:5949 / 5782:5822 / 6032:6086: -0.017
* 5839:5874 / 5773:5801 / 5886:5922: -0.054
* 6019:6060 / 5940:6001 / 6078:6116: -0.001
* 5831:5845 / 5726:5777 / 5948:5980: -0.027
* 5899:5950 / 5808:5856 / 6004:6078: 0.009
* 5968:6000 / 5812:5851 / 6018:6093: 0.016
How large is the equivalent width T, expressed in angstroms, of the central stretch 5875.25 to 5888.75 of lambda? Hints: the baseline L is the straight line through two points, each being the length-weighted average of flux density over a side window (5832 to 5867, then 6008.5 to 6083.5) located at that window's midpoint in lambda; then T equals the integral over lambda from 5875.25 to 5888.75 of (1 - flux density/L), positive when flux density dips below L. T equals 0.3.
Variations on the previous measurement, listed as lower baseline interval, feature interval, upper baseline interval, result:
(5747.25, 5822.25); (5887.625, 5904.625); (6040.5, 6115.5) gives 1.2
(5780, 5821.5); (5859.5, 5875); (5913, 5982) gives -0.5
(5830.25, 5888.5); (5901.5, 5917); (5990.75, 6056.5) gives 0.3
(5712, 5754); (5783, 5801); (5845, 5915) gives 0.0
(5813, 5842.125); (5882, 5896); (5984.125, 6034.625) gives 1.3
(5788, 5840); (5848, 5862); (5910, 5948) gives -0.3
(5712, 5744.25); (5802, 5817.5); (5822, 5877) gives 0.0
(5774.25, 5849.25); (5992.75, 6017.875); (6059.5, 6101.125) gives 0.3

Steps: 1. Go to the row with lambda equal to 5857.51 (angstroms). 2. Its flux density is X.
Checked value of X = 27.2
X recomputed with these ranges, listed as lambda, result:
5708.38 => 25.8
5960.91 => 27.9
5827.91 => 28.6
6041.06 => 28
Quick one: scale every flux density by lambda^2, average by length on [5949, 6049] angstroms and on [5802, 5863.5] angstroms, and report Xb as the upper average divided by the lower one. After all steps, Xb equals 1.01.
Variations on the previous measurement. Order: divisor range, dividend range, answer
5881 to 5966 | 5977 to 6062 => 1.02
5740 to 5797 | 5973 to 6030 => 1.05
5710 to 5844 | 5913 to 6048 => 1.04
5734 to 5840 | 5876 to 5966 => 1.01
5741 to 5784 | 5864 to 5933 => 1.03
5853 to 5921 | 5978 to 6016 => 1.02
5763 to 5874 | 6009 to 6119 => 1.03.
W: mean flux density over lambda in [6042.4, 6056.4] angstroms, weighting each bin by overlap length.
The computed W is 27.3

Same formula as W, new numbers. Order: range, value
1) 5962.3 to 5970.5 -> 27.8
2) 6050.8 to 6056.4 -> 27.1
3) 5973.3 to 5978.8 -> 27.6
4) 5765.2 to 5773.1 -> 29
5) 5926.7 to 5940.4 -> 28.3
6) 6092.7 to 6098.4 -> 27.4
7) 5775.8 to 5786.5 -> 28.6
